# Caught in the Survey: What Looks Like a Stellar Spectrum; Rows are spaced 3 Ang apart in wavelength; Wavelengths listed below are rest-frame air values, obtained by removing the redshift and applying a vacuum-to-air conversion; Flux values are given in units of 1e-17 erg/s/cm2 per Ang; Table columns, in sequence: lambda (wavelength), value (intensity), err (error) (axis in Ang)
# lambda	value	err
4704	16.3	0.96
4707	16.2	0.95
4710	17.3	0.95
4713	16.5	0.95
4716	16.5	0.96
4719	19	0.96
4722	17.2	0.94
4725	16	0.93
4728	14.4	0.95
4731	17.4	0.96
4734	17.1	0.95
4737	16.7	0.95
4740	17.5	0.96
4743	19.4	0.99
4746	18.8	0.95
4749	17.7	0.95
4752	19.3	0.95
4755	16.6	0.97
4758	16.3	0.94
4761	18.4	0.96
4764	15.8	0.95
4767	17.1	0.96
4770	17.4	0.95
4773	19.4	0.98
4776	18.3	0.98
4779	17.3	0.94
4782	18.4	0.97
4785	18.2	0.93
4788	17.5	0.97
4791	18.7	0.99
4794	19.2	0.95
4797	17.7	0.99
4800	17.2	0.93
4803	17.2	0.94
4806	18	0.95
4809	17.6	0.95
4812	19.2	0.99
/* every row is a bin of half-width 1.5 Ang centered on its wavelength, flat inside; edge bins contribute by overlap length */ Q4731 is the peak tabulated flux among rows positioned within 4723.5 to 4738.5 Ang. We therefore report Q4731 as 17.4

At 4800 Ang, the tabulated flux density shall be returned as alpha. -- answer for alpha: 17.2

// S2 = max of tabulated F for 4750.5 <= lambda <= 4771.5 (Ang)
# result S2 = 19.3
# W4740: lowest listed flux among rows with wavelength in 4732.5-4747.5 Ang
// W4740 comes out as 16.7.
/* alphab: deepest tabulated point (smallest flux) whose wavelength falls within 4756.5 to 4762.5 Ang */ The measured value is 16.3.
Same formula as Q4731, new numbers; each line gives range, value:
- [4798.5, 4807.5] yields 18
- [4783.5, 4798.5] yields 19.2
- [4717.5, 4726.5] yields 19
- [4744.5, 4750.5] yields 18.8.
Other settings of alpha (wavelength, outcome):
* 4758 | 16.3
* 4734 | 17.1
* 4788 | 17.5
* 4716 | 16.5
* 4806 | 18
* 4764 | 15.8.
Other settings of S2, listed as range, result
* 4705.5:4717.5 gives 17.3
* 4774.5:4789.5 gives 18.4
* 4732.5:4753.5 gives 19.4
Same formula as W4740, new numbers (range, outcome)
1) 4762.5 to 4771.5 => 15.8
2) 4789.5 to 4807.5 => 17.2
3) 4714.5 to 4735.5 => 14.4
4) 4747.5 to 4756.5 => 16.6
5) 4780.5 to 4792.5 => 17.5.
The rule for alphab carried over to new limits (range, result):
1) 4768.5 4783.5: 17.3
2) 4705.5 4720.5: 16.2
